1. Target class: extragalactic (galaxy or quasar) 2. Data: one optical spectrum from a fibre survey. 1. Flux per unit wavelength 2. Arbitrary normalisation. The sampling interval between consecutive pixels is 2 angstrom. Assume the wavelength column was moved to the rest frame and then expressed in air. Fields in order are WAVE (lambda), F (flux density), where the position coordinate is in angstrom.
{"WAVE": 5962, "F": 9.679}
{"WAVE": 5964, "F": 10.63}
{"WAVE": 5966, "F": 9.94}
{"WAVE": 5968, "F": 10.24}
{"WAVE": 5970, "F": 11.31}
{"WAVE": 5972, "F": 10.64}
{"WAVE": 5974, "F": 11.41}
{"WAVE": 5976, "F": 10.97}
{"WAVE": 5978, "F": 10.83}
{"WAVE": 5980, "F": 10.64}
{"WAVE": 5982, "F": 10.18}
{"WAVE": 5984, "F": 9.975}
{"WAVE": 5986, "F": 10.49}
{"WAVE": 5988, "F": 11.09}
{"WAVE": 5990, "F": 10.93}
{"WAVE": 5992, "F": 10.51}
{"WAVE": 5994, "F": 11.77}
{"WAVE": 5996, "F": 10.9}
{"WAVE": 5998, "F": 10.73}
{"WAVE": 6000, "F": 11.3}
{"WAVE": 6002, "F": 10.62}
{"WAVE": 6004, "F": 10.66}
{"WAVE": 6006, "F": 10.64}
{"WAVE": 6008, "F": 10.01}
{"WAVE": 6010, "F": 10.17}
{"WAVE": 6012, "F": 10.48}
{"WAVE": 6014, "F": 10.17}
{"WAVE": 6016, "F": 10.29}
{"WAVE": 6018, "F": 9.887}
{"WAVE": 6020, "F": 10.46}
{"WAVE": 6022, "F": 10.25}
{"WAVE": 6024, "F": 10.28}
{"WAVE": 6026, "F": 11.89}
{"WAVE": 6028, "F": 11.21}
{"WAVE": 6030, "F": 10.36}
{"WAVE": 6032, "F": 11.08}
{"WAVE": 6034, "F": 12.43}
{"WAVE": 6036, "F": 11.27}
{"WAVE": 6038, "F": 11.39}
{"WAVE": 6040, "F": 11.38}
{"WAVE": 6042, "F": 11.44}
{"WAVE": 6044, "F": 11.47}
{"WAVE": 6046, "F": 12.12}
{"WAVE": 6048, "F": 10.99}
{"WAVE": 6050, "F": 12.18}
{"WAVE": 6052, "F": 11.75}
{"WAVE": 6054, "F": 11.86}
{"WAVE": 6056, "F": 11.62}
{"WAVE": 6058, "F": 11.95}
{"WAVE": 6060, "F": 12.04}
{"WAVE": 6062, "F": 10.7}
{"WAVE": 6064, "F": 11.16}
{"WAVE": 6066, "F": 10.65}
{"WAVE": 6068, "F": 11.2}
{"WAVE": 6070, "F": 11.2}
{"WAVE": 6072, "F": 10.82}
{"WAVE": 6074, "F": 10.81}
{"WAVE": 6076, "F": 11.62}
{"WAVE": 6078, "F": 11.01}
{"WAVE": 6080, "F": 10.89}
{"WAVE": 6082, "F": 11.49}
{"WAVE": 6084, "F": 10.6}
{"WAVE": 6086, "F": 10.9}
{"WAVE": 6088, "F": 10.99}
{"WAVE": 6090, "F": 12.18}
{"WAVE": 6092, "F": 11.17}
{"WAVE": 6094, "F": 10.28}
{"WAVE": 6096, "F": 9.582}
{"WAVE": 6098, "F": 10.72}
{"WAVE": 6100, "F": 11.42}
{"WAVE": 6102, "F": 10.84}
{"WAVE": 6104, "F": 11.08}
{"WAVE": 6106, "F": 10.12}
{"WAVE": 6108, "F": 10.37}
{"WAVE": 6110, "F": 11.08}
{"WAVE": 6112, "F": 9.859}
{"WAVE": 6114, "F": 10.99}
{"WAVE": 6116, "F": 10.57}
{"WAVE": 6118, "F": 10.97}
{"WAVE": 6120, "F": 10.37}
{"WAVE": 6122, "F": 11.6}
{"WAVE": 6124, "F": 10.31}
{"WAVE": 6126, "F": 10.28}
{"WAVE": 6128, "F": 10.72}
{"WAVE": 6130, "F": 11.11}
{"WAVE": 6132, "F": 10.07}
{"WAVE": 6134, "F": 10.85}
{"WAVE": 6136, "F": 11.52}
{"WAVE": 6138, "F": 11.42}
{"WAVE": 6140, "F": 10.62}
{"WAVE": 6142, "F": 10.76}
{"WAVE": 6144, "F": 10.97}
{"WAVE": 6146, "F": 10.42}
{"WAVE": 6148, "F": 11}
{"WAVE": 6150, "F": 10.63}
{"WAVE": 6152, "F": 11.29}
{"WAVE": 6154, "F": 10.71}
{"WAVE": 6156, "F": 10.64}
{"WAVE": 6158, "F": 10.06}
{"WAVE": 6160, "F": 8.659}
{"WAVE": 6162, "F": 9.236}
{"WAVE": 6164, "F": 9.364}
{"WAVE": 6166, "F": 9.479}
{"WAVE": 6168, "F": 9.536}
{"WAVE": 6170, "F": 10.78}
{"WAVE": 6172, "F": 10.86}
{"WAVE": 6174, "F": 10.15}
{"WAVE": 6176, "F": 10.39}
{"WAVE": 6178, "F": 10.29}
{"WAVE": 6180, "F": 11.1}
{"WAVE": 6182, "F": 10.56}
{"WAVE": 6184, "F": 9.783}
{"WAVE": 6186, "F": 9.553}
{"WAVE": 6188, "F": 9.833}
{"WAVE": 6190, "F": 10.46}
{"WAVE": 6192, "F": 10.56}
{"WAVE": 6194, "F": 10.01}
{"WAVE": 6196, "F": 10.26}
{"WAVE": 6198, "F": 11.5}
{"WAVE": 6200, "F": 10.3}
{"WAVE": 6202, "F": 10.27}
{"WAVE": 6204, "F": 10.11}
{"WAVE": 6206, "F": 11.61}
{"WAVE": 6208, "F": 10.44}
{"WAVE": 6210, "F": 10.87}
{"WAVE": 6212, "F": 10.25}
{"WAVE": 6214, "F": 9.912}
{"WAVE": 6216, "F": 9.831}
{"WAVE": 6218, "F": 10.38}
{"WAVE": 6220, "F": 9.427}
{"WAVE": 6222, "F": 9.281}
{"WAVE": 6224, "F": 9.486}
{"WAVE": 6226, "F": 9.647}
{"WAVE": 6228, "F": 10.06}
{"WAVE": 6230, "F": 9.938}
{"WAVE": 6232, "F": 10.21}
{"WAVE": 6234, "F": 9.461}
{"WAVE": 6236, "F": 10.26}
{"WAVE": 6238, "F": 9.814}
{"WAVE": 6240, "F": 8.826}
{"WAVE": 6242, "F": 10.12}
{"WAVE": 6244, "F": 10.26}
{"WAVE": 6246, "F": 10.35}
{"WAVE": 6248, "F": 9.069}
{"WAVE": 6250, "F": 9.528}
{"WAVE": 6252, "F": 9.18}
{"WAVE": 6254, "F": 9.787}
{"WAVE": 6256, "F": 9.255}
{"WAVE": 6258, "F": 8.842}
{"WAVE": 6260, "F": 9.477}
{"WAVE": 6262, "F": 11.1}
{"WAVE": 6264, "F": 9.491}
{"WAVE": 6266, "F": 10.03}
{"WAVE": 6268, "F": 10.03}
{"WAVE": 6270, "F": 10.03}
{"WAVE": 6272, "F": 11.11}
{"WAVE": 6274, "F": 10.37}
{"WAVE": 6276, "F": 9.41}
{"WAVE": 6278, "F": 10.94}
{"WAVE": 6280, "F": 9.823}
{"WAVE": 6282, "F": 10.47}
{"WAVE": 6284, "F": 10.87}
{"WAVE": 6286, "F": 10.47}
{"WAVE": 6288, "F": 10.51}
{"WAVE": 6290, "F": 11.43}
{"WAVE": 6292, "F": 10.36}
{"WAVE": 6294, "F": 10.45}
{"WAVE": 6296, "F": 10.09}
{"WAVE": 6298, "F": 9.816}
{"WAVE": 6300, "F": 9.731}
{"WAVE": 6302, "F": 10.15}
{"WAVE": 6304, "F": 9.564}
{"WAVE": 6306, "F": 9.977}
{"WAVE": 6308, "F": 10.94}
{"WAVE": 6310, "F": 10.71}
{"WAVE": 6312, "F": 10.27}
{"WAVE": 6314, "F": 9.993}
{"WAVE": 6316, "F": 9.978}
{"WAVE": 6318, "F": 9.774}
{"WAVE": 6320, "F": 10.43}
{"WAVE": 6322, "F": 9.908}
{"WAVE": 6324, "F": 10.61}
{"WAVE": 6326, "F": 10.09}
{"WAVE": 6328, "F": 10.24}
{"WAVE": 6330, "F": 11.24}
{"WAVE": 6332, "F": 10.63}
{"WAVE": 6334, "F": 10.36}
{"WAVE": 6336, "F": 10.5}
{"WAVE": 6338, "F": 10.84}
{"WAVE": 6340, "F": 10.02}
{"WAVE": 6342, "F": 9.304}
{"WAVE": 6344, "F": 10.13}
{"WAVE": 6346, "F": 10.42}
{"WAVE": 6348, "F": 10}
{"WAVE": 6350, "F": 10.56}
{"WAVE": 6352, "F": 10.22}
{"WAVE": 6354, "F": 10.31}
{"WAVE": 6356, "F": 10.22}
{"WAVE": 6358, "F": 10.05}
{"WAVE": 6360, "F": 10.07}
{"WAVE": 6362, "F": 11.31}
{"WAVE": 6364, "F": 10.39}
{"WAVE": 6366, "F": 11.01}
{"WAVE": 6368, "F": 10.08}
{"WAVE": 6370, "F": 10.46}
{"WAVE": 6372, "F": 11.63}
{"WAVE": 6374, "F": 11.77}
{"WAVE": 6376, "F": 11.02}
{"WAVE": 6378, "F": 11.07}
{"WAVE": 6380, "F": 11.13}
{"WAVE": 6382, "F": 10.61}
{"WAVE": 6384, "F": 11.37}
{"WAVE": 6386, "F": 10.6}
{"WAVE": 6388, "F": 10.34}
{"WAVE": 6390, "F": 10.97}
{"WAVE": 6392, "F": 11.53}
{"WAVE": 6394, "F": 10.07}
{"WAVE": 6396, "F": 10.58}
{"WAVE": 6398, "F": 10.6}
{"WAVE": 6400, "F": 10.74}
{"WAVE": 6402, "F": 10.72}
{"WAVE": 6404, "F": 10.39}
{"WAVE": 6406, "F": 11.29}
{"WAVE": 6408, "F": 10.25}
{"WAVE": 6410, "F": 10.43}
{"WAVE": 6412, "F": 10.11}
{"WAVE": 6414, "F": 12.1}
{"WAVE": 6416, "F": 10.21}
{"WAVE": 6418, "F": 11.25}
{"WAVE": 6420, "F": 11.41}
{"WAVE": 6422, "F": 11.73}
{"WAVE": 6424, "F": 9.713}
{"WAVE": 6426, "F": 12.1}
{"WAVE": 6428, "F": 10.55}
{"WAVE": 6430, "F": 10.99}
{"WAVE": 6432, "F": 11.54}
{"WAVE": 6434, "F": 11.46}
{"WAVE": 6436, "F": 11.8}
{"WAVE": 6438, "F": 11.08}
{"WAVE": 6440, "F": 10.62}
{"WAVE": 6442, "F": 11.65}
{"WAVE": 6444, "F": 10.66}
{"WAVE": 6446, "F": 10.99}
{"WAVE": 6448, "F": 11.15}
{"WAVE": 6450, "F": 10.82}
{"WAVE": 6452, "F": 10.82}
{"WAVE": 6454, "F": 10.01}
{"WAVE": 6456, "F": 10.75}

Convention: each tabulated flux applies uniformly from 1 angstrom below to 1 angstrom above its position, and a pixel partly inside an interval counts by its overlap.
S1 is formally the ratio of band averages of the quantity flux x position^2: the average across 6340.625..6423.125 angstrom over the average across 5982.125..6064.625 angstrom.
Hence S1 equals 1.09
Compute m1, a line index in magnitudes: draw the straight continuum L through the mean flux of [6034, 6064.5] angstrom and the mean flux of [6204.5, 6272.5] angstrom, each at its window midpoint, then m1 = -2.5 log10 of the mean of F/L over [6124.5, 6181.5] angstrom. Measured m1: 0.02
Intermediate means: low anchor 11.6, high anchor 9.92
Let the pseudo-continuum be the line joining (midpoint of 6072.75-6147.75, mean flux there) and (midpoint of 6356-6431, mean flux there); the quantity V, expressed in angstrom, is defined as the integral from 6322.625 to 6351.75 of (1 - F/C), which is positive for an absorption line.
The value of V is 1.29 angstrom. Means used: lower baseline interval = 10.8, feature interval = 10.3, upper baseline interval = 10.8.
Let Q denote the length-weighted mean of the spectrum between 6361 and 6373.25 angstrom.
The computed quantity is 10.8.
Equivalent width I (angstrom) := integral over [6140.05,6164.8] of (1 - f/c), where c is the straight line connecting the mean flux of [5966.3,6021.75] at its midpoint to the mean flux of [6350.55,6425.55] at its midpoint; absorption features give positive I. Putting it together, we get 0.81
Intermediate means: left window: 10.6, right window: 10.8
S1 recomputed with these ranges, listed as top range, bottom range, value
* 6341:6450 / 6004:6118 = 1.09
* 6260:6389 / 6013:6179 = 1.04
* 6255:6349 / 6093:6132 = 1.02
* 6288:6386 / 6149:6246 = 1.08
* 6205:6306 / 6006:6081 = 0.97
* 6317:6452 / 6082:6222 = 1.10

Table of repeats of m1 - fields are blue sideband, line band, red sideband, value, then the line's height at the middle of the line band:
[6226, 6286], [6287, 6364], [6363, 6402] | 0.014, 10.4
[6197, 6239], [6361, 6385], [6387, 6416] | -0.037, 10.6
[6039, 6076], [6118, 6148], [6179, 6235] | -0.001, 10.8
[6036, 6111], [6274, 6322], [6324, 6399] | 0.047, 10.7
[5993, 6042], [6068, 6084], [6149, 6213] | -0.045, 10.6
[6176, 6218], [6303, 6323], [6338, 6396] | 0.039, 10.5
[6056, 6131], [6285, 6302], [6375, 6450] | 0.060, 10.9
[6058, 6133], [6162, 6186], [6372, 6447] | 0.078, 10.9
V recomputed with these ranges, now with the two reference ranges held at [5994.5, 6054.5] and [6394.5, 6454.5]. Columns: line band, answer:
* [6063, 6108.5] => 0.2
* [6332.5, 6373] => 2.0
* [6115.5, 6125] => 0.2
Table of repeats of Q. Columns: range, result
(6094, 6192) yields 10.5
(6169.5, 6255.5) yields 10.1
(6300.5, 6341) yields 10.3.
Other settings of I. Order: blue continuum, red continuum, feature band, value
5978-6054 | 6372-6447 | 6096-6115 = 0.5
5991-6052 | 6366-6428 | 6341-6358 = 1.2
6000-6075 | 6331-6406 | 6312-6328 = 0.8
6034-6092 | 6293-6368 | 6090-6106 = 0.6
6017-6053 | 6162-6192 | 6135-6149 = -0.7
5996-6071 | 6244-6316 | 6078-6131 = 0.0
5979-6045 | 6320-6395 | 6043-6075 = -1.9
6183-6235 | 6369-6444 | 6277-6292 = -0.3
